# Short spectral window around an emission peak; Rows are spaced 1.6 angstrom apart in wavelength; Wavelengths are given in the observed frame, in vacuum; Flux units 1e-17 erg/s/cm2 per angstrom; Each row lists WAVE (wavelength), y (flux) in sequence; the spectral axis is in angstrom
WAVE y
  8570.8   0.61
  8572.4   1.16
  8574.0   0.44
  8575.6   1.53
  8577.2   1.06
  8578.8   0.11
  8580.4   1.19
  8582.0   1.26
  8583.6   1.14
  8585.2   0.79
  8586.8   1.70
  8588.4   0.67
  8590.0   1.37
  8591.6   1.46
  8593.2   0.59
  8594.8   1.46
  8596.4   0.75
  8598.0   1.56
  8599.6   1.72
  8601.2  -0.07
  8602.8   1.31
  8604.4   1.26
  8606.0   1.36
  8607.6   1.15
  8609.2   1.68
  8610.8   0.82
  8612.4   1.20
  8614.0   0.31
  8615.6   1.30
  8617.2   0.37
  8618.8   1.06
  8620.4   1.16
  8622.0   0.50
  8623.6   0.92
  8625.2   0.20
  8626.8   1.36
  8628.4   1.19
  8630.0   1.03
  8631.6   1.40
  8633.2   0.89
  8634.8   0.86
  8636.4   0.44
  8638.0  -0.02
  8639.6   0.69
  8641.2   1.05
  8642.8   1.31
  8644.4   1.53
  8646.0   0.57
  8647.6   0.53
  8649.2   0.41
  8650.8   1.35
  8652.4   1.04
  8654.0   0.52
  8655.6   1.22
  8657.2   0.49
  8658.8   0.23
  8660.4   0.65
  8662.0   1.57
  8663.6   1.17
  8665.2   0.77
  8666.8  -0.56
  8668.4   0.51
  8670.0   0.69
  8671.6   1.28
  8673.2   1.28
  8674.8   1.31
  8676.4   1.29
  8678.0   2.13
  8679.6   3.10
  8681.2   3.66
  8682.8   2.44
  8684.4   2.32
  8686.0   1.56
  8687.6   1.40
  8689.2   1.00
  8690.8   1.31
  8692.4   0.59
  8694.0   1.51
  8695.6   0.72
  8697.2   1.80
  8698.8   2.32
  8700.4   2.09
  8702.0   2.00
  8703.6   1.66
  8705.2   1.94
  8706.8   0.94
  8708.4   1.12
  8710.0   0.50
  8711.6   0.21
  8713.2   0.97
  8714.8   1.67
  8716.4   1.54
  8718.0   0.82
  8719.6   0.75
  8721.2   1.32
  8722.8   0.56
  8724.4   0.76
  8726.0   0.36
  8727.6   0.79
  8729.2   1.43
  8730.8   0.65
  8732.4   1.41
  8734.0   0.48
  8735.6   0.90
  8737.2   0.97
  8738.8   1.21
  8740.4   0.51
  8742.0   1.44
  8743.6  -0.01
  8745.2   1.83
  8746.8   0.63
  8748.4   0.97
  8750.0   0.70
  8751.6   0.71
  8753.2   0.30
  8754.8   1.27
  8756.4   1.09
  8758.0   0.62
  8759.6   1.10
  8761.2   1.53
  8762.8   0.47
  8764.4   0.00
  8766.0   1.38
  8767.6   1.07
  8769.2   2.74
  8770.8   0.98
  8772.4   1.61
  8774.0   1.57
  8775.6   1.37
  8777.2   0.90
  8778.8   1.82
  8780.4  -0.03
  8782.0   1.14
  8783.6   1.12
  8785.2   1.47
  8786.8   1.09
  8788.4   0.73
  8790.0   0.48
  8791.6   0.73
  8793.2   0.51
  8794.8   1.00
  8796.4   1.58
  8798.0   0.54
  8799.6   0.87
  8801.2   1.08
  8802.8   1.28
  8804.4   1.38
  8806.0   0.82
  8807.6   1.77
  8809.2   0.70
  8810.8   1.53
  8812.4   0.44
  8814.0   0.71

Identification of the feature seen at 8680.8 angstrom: [S II]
